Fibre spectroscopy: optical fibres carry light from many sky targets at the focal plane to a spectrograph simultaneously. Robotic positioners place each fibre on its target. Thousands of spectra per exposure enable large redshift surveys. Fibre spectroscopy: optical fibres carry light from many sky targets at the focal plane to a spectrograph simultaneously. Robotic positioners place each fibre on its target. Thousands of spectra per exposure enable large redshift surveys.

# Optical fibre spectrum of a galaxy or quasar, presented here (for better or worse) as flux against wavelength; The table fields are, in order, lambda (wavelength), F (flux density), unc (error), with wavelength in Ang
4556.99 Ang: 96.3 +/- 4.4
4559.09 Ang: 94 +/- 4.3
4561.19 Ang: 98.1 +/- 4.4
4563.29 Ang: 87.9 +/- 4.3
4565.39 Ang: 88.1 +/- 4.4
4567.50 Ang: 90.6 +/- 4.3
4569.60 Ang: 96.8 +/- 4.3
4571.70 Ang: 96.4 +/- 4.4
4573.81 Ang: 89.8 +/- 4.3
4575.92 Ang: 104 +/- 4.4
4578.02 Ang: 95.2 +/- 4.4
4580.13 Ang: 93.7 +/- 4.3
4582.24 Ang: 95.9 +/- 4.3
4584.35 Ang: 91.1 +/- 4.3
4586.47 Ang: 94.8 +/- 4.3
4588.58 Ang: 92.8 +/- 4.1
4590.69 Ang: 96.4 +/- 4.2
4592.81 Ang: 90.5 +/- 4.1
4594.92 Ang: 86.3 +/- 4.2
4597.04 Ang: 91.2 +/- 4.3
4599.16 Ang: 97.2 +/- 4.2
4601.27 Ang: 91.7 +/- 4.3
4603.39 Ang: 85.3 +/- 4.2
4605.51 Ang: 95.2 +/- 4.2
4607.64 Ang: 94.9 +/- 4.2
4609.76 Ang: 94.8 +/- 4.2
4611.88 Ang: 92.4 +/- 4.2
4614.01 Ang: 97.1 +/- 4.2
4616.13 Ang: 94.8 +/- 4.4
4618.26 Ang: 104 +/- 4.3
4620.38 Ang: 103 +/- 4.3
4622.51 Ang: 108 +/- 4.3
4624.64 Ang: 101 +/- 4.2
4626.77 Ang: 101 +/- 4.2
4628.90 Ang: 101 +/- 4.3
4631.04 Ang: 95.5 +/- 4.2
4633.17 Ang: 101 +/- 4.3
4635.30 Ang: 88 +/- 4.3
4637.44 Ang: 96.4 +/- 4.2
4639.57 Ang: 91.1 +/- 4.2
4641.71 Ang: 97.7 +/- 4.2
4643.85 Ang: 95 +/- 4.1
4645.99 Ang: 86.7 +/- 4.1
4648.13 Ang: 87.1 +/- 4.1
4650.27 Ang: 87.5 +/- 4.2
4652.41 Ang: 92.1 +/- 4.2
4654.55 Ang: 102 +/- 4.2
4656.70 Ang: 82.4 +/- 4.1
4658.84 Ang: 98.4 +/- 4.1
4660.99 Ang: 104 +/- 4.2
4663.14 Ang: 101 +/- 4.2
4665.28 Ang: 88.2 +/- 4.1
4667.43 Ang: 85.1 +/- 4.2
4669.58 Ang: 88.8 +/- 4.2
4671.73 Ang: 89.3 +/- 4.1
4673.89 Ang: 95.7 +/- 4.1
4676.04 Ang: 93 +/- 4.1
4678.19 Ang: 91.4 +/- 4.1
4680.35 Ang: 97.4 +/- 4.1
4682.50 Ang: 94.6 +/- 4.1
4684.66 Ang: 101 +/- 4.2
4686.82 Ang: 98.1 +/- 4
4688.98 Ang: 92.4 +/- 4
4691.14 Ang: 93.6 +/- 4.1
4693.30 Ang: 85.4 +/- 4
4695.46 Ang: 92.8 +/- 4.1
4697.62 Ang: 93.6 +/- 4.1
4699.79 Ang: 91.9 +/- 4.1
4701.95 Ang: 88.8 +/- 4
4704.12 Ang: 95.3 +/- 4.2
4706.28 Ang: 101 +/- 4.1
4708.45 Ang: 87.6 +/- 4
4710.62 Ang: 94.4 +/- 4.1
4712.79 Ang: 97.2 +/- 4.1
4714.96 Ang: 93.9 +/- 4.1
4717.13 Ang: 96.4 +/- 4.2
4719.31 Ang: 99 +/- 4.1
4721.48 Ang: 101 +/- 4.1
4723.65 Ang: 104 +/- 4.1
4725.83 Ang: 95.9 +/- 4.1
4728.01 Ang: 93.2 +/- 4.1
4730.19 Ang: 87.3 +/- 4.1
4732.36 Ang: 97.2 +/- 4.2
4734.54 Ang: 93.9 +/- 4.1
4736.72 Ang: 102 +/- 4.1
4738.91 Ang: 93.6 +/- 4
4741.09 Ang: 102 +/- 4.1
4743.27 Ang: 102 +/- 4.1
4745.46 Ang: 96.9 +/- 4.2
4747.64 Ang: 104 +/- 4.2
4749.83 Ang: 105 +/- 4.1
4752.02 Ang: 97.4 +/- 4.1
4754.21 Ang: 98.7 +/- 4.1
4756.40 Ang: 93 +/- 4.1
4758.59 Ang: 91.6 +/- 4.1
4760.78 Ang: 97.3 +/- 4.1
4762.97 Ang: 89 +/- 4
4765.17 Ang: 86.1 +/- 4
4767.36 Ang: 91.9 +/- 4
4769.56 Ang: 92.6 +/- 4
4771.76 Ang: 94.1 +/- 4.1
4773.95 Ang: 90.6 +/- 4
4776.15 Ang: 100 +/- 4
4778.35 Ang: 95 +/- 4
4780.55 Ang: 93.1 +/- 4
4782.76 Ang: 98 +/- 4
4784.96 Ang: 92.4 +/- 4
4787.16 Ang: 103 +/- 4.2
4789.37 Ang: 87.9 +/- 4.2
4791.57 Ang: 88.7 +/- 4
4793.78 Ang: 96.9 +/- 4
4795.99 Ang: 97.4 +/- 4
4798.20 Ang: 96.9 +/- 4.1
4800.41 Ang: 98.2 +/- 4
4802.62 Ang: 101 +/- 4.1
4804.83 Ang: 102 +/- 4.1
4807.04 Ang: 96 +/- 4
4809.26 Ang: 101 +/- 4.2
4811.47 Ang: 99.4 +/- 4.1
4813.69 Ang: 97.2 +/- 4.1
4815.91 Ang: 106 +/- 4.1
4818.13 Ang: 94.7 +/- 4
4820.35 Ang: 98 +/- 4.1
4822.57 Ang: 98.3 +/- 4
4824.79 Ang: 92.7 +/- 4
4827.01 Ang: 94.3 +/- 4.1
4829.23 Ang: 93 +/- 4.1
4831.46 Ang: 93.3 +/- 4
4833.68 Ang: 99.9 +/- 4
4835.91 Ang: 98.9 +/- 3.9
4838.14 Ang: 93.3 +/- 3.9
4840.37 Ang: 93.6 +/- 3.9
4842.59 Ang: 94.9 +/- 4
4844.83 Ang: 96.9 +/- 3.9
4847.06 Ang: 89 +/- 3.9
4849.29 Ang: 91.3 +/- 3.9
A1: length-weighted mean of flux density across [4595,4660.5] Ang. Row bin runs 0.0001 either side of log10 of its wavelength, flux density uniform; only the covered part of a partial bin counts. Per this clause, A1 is 95.1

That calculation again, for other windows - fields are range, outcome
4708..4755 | 97.5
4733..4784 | 96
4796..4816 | 99.3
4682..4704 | 93.2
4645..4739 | 94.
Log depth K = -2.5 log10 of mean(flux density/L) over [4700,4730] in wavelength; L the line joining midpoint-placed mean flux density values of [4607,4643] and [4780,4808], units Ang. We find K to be 0.02 mag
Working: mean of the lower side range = 97.8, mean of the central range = 95.6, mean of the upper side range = 96.3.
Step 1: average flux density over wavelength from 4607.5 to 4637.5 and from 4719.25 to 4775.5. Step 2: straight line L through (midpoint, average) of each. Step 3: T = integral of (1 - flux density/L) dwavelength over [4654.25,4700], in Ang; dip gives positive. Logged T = 1.8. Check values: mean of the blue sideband 98.4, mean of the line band 93.5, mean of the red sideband 96.1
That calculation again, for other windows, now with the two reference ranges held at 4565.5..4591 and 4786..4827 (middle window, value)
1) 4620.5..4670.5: 0.2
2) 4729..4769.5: 0.3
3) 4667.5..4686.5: 0.4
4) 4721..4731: 0.0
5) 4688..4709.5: 0.8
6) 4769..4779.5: 0.3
